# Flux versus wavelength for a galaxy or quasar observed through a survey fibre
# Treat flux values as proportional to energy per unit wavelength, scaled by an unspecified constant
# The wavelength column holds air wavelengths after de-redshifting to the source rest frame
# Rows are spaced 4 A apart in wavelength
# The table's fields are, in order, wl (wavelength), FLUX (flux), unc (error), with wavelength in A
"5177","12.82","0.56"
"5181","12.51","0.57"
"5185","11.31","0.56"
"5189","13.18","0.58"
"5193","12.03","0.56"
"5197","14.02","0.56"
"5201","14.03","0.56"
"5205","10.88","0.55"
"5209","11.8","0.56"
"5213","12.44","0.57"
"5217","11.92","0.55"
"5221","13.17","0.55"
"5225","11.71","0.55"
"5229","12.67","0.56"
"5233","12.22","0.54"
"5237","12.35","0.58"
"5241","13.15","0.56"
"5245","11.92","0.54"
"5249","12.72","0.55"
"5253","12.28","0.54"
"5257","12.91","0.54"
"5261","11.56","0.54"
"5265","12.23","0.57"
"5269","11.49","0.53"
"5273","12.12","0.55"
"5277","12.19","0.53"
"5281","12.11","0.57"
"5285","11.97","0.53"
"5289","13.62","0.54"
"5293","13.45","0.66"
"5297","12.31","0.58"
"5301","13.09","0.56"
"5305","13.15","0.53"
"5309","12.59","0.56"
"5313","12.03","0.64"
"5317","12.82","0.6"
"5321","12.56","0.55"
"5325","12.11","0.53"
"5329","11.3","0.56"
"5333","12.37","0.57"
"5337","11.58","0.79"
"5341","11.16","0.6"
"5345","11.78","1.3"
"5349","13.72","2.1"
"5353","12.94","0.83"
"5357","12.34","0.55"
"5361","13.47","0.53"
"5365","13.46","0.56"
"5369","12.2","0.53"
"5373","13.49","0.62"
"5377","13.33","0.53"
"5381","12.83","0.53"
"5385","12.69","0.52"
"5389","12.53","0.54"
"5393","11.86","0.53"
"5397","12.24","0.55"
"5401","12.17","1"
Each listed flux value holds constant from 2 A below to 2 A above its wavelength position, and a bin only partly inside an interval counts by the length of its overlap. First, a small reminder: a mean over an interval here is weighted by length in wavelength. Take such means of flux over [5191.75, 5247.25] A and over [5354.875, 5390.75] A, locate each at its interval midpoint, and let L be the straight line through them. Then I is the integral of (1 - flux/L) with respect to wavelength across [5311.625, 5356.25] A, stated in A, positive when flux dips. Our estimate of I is 2.1 A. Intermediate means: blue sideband 12.5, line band 12.2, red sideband 12.9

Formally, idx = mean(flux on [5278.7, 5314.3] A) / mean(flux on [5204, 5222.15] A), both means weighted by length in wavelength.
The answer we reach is 1.05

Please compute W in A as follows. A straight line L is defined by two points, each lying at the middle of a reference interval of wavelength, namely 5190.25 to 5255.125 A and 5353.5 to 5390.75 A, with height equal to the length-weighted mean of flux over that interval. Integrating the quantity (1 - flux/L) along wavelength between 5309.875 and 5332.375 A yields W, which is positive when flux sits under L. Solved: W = 1.0 A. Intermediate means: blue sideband 12.5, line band 12.2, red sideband 12.9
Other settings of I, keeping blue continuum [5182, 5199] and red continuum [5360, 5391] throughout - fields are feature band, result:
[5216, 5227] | 0.3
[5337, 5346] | 1.0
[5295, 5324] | 0.5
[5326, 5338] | 1.0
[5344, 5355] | 0.0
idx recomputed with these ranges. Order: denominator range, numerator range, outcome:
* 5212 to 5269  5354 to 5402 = 1.03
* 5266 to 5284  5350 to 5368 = 1.09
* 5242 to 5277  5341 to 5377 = 1.05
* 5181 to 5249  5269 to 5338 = 1.00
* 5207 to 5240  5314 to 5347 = 0.97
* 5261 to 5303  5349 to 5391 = 1.04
